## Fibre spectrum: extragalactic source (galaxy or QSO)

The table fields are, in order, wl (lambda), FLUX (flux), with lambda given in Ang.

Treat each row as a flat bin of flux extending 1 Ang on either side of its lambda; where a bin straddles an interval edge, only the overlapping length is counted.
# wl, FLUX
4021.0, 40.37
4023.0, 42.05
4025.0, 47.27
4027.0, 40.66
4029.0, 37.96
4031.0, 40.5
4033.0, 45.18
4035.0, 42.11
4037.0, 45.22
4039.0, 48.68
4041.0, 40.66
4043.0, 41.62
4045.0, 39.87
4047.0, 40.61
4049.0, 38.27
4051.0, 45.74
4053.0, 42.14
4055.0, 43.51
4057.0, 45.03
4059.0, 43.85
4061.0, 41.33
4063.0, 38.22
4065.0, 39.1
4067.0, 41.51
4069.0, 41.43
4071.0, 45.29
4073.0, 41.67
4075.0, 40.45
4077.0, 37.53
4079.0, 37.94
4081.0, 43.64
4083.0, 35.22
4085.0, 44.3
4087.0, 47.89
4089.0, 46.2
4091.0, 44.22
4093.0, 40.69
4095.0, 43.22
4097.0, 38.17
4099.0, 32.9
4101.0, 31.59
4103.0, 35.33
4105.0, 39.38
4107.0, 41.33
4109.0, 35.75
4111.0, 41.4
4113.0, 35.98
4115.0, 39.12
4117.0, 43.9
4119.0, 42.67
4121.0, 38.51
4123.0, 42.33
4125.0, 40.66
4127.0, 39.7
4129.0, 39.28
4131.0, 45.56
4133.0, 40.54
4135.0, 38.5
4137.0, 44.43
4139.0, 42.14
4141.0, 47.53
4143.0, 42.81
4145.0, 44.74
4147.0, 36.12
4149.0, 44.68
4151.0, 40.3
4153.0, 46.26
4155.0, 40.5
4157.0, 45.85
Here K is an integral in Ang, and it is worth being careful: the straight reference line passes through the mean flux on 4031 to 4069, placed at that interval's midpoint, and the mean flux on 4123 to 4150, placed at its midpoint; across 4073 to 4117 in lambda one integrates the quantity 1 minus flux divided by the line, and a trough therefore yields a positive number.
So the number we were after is 2.5 Ang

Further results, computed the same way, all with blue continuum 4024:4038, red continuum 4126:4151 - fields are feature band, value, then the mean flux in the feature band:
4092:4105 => 1.6 Ang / 37.2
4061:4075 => 0.4 Ang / 41.2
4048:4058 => -0.1 Ang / 42.9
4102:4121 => 1.3 Ang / 39.4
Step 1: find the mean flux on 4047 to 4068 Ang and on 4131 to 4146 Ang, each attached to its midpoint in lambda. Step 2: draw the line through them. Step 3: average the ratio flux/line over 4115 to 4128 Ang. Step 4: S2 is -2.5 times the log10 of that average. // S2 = 0.04 mag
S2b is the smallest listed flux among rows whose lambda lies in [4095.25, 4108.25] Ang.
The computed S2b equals 31.59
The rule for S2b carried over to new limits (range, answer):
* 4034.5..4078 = 37.53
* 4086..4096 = 40.69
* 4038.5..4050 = 38.27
